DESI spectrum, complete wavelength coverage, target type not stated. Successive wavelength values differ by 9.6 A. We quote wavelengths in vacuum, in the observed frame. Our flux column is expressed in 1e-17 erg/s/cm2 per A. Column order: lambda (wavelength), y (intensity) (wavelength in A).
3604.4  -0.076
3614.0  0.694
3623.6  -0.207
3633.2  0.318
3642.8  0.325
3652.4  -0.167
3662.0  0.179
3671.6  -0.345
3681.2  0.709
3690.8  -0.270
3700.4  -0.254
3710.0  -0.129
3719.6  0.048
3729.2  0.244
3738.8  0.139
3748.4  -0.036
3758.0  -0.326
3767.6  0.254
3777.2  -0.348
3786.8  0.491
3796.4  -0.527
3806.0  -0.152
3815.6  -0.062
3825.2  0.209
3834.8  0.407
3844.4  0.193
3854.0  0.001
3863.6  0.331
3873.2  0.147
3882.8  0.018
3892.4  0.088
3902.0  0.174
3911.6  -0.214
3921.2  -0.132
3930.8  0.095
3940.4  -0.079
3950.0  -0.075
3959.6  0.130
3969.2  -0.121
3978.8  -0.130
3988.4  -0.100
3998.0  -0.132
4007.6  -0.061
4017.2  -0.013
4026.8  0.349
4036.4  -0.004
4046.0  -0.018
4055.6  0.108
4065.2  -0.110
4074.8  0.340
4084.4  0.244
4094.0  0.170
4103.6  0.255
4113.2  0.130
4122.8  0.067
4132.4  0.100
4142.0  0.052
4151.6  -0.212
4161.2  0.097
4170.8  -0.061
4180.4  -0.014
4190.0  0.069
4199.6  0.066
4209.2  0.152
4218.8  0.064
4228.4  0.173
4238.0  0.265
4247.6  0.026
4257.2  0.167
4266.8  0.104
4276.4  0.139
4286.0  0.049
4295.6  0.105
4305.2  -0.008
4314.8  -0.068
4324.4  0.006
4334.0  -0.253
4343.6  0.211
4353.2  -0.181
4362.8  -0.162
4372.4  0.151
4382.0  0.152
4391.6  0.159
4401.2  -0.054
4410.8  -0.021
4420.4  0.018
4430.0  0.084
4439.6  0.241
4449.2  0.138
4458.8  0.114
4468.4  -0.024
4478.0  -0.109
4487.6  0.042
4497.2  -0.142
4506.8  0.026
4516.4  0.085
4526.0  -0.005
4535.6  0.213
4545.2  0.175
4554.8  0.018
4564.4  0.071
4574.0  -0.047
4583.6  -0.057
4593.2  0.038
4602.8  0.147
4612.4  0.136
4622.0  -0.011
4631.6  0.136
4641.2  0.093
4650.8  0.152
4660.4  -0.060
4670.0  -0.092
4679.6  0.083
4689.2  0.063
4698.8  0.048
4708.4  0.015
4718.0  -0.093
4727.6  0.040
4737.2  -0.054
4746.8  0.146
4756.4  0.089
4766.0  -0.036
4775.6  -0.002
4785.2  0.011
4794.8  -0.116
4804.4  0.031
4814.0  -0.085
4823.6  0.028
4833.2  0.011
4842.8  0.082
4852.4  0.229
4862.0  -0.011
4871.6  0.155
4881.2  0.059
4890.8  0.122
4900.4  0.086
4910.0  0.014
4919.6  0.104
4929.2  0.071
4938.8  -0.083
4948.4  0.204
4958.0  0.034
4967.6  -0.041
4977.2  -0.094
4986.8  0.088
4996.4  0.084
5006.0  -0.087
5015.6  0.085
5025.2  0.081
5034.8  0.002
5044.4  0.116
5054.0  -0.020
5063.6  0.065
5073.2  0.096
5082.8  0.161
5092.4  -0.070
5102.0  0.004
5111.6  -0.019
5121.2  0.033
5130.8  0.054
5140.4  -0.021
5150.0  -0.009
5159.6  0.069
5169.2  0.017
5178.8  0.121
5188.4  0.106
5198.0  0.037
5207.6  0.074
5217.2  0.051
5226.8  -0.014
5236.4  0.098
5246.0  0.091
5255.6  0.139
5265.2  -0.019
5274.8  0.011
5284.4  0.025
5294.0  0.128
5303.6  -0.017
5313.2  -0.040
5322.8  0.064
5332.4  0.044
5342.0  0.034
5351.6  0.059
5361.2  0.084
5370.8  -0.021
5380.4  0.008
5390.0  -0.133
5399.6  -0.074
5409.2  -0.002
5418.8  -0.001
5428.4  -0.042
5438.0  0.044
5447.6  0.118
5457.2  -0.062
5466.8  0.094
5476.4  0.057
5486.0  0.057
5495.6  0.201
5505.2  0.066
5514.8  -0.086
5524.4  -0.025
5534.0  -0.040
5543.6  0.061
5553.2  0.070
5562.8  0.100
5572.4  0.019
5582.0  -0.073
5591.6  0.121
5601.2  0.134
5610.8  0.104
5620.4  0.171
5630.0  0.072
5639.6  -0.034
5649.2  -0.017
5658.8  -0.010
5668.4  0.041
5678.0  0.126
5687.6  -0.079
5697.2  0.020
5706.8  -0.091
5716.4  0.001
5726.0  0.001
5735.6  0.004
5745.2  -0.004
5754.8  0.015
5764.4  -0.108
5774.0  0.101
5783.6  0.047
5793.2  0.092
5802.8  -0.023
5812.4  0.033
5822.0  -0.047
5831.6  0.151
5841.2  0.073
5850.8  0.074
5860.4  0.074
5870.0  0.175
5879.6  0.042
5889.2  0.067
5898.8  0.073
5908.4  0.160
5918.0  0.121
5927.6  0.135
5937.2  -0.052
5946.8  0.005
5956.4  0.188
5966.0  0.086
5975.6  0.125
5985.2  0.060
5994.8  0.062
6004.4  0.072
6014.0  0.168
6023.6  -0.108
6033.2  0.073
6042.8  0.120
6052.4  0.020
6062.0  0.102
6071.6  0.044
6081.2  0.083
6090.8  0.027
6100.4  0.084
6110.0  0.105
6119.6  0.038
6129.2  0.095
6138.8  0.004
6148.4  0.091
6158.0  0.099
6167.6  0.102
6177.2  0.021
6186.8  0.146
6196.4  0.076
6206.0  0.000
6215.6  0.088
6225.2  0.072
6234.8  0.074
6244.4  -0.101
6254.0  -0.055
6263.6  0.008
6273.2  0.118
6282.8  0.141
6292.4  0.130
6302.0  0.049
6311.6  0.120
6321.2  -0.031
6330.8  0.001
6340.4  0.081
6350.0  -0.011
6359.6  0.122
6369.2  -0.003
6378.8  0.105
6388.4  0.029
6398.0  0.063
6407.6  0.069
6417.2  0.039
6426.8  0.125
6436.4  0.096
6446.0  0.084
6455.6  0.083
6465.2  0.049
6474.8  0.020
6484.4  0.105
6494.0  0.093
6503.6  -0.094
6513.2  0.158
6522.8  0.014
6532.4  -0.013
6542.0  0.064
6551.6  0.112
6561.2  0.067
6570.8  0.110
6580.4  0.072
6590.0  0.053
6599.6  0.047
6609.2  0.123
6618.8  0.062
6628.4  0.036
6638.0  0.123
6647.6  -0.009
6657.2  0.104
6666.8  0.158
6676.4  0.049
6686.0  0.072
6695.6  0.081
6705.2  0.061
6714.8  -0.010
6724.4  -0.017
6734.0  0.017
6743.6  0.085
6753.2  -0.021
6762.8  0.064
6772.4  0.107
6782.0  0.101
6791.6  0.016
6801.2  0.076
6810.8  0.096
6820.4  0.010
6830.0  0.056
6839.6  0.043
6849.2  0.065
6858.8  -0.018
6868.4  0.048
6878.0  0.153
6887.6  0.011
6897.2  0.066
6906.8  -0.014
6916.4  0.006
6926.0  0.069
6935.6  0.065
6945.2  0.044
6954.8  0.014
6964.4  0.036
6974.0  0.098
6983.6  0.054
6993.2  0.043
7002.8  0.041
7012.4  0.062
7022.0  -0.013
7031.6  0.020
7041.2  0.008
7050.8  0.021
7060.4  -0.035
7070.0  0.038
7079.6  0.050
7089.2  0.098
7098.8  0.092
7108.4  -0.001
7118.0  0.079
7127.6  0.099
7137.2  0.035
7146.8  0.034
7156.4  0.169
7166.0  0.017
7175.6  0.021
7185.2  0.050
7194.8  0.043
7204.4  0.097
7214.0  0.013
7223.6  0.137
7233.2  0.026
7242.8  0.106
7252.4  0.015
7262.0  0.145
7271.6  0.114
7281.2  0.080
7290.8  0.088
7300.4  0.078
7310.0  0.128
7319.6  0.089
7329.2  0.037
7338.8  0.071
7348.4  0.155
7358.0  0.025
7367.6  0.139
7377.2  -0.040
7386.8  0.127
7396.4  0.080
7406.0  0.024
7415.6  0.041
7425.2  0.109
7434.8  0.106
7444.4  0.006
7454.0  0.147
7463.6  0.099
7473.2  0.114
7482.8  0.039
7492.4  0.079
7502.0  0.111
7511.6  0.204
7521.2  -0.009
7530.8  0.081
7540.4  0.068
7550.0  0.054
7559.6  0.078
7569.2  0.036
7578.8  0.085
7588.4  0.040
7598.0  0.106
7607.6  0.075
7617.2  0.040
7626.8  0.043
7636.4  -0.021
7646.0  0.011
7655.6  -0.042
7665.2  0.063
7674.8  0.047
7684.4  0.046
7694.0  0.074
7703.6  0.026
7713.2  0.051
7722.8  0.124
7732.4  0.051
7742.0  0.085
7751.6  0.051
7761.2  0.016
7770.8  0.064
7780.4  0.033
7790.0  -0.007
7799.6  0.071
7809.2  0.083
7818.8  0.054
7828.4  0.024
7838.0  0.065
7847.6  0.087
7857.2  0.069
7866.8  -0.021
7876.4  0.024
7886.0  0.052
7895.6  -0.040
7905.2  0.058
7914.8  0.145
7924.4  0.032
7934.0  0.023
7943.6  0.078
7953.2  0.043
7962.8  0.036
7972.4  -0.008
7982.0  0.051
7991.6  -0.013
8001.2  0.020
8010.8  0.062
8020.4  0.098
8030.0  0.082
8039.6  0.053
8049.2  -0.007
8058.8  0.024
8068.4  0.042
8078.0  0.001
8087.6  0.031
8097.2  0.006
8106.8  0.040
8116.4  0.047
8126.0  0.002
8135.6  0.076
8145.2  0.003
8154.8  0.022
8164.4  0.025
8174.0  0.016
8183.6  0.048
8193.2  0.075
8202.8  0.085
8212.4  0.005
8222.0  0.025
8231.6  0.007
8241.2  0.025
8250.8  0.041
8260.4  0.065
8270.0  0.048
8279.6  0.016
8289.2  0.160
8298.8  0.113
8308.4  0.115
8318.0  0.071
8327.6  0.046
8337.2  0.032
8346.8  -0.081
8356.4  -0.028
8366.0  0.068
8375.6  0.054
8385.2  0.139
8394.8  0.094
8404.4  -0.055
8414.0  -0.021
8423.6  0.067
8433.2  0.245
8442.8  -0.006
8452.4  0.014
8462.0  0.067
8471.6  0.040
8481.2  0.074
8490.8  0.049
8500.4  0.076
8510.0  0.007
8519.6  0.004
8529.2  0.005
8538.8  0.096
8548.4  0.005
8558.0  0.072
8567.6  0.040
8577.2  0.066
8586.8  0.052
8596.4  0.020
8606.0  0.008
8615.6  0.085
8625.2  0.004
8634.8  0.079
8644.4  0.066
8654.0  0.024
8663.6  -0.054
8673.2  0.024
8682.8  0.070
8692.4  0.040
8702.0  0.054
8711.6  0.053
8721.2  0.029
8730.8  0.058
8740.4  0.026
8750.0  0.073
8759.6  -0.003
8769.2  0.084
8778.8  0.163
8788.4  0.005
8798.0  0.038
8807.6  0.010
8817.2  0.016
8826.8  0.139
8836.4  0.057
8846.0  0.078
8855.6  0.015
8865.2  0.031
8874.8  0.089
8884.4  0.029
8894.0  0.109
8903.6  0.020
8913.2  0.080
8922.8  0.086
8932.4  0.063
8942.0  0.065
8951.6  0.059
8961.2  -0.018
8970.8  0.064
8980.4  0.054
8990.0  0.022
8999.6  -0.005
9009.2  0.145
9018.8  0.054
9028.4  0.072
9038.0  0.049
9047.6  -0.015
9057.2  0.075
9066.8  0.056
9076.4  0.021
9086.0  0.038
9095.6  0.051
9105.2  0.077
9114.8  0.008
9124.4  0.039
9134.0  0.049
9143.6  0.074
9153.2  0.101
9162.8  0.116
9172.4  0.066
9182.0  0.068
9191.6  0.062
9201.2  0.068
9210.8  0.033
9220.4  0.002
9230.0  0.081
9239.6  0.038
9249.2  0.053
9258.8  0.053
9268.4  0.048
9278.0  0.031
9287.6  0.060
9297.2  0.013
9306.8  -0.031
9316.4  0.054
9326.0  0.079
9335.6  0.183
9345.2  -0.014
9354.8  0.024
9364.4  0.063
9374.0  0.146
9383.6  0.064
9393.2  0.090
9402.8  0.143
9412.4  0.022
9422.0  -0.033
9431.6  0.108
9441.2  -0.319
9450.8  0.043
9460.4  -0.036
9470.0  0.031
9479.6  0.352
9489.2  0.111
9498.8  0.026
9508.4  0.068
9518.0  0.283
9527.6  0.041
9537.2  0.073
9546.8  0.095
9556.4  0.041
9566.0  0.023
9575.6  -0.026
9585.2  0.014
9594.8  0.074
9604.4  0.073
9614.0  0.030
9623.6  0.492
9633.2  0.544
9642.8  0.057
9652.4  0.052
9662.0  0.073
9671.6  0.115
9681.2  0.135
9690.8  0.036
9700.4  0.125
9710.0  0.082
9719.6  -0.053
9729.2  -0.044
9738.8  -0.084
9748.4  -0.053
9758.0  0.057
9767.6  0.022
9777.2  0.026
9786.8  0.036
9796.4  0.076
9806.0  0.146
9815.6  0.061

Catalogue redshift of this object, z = 1.58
